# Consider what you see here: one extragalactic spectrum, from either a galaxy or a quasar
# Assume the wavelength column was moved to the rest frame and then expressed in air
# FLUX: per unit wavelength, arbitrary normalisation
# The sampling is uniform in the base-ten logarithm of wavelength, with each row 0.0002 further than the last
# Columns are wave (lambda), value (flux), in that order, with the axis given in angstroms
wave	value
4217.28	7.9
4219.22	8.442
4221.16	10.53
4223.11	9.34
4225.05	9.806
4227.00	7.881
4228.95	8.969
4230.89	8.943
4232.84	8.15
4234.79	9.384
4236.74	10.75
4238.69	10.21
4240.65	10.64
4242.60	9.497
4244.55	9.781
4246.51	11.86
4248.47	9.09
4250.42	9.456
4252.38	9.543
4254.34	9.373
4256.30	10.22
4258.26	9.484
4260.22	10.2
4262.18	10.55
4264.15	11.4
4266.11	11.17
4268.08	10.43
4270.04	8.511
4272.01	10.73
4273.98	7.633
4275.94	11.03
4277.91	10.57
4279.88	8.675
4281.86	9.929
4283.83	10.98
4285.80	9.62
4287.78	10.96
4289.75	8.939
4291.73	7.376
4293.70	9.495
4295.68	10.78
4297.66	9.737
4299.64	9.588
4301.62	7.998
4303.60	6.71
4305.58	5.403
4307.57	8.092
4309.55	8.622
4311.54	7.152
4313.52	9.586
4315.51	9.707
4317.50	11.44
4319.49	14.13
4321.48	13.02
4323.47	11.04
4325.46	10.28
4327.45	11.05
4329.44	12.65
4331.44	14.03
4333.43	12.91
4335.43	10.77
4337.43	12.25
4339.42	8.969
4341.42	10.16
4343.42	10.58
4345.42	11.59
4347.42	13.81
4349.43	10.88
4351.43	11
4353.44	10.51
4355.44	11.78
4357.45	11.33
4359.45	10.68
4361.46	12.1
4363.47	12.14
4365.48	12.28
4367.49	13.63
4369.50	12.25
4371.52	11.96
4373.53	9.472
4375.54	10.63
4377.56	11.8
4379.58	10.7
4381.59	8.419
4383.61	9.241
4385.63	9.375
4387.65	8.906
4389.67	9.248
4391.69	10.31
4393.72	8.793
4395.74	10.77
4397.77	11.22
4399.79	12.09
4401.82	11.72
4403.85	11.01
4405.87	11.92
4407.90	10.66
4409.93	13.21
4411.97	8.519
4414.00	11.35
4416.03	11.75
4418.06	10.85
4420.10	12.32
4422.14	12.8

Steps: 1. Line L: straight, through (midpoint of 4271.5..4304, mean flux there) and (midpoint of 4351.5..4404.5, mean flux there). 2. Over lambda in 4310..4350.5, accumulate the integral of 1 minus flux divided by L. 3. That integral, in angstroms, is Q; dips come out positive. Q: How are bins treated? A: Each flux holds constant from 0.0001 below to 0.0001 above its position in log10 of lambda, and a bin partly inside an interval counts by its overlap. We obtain -4.50 angstroms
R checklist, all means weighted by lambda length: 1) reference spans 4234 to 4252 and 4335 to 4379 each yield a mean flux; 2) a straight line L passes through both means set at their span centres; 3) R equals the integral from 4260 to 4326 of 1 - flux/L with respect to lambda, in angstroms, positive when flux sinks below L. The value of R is 5.58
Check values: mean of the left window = 10.1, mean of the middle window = 9.74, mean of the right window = 11.4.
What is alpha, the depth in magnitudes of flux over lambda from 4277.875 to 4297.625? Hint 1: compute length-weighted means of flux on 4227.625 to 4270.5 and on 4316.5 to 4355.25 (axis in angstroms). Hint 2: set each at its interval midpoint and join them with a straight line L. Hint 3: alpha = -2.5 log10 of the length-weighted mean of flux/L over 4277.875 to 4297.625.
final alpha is 0.10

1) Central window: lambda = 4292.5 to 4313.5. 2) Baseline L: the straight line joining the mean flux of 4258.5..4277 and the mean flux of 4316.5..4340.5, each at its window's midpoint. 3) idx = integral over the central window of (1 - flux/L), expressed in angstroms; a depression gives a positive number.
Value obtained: 5.2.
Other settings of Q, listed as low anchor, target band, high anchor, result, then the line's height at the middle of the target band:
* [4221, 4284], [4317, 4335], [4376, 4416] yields -3.7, 10.2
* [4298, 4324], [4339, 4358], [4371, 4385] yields -2.4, 9.87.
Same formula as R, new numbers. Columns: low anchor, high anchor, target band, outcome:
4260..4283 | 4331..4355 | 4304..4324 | 2.18 angstroms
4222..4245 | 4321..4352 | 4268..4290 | 1.14 angstroms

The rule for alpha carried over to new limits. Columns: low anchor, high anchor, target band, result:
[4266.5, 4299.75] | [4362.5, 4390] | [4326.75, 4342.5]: -0.130 mag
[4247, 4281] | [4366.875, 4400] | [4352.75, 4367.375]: -0.134 mag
